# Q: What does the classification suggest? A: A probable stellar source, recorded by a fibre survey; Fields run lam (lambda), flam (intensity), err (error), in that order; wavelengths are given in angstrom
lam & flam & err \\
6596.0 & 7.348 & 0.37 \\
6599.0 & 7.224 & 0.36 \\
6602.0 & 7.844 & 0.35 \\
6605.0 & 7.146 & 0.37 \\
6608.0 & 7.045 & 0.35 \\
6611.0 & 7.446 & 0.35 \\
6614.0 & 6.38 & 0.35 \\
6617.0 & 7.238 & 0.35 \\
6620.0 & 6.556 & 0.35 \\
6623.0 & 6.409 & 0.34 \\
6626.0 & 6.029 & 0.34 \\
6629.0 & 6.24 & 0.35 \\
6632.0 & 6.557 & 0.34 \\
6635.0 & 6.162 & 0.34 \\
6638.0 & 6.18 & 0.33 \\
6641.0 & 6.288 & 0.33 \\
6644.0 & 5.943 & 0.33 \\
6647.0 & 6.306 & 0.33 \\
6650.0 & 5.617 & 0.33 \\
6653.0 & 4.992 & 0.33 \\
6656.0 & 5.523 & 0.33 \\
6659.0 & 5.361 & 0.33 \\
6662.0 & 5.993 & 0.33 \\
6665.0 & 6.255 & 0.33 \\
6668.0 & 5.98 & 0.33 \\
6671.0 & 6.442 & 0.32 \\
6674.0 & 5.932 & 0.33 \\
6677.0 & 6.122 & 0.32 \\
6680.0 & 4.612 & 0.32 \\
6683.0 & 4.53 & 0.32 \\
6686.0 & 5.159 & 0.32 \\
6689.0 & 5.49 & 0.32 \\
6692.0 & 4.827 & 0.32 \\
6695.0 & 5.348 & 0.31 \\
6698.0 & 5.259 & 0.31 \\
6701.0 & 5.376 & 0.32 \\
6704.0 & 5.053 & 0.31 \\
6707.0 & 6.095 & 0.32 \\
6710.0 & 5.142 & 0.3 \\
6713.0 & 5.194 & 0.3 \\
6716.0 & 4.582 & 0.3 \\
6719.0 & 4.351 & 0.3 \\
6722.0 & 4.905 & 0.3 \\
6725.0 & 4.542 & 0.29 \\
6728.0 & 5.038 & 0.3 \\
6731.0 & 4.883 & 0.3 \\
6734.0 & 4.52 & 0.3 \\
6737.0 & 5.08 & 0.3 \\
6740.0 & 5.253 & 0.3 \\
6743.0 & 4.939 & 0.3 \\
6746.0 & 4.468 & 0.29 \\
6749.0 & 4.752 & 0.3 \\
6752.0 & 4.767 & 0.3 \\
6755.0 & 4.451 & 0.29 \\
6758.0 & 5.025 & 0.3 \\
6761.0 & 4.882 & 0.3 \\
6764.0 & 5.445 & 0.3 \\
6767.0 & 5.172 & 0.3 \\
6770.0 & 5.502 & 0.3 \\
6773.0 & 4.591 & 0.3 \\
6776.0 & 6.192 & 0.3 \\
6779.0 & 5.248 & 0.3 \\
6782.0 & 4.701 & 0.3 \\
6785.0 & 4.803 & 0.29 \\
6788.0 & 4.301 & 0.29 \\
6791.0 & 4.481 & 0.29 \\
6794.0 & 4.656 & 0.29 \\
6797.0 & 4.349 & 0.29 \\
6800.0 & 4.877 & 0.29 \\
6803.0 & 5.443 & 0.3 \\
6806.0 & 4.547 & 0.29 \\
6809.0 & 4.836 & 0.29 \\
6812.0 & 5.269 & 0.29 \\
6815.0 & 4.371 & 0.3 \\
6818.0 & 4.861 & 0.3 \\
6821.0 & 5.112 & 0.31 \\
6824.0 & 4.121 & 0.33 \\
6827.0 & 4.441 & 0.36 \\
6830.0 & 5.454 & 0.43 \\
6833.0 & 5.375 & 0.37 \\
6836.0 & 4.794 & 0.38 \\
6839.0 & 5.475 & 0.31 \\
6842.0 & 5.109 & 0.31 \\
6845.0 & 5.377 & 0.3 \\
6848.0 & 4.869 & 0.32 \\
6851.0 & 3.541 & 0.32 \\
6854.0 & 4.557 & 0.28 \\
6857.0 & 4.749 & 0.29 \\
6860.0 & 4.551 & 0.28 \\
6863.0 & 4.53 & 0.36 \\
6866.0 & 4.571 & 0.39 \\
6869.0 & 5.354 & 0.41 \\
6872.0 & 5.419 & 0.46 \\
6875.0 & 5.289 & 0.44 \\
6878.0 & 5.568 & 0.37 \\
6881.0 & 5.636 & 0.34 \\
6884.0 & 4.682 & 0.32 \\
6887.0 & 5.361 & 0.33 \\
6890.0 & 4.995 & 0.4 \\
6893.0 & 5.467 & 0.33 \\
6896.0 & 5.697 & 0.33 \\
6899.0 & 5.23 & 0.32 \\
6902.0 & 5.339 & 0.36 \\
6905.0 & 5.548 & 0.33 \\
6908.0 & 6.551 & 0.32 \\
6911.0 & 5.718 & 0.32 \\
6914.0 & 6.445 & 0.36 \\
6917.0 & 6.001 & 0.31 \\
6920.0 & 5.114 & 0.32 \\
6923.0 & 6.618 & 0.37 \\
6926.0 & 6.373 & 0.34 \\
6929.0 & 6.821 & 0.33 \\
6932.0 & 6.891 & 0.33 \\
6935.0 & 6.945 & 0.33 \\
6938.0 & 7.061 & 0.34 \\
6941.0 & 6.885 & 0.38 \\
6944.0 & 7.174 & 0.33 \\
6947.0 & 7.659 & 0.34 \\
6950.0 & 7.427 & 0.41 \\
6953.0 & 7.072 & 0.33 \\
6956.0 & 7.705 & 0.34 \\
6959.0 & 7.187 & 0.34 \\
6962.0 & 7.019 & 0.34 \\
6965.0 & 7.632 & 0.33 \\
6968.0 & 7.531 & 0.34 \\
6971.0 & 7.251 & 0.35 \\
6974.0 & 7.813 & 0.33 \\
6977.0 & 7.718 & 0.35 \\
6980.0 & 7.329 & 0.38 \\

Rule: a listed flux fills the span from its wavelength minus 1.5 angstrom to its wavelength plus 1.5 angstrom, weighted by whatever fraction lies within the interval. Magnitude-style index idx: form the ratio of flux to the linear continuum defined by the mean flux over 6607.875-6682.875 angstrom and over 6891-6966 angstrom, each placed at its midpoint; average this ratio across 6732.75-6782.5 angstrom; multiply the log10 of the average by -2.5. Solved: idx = 0.24 mag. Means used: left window 6.1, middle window 5.01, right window 6.53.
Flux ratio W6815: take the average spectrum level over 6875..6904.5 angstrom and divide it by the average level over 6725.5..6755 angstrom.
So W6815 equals 1.1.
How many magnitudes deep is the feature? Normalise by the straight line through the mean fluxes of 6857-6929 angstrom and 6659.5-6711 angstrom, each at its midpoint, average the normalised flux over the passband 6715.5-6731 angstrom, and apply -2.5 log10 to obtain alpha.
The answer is 0.17 mag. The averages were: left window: 5.51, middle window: 4.71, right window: 5.49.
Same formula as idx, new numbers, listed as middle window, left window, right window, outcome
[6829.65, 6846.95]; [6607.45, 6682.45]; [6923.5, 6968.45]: 0.28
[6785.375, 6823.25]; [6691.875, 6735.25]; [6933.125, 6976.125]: 0.23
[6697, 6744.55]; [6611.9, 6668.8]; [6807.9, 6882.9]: 0.13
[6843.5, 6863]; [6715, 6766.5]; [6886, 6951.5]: 0.24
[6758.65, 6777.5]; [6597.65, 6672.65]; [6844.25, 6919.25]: 0.09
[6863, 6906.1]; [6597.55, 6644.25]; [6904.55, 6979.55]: 0.29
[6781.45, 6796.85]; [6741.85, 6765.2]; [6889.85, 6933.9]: 0.12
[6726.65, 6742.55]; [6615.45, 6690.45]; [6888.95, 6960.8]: 0.22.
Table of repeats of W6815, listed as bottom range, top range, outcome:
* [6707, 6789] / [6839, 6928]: 1.08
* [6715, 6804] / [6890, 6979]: 1.37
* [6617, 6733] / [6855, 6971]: 1.10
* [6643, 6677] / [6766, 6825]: 0.83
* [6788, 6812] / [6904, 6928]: 1.28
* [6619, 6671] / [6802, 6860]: 0.80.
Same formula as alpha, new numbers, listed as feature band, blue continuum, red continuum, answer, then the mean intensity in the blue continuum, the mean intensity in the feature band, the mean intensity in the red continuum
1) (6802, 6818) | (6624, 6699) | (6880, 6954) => 0.23 mag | 5.73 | 4.87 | 6.19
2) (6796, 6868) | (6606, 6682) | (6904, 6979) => 0.35 mag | 6.14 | 4.81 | 6.9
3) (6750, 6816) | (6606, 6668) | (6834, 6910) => 0.13 mag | 6.23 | 4.91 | 5.14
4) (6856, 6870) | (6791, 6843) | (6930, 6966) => 0.20 mag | 4.87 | 4.73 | 7.21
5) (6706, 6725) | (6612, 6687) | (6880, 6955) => 0.21 mag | 5.97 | 4.98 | 6.2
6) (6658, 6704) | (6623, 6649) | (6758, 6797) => 0.06 mag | 6.21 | 5.5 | 4.97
